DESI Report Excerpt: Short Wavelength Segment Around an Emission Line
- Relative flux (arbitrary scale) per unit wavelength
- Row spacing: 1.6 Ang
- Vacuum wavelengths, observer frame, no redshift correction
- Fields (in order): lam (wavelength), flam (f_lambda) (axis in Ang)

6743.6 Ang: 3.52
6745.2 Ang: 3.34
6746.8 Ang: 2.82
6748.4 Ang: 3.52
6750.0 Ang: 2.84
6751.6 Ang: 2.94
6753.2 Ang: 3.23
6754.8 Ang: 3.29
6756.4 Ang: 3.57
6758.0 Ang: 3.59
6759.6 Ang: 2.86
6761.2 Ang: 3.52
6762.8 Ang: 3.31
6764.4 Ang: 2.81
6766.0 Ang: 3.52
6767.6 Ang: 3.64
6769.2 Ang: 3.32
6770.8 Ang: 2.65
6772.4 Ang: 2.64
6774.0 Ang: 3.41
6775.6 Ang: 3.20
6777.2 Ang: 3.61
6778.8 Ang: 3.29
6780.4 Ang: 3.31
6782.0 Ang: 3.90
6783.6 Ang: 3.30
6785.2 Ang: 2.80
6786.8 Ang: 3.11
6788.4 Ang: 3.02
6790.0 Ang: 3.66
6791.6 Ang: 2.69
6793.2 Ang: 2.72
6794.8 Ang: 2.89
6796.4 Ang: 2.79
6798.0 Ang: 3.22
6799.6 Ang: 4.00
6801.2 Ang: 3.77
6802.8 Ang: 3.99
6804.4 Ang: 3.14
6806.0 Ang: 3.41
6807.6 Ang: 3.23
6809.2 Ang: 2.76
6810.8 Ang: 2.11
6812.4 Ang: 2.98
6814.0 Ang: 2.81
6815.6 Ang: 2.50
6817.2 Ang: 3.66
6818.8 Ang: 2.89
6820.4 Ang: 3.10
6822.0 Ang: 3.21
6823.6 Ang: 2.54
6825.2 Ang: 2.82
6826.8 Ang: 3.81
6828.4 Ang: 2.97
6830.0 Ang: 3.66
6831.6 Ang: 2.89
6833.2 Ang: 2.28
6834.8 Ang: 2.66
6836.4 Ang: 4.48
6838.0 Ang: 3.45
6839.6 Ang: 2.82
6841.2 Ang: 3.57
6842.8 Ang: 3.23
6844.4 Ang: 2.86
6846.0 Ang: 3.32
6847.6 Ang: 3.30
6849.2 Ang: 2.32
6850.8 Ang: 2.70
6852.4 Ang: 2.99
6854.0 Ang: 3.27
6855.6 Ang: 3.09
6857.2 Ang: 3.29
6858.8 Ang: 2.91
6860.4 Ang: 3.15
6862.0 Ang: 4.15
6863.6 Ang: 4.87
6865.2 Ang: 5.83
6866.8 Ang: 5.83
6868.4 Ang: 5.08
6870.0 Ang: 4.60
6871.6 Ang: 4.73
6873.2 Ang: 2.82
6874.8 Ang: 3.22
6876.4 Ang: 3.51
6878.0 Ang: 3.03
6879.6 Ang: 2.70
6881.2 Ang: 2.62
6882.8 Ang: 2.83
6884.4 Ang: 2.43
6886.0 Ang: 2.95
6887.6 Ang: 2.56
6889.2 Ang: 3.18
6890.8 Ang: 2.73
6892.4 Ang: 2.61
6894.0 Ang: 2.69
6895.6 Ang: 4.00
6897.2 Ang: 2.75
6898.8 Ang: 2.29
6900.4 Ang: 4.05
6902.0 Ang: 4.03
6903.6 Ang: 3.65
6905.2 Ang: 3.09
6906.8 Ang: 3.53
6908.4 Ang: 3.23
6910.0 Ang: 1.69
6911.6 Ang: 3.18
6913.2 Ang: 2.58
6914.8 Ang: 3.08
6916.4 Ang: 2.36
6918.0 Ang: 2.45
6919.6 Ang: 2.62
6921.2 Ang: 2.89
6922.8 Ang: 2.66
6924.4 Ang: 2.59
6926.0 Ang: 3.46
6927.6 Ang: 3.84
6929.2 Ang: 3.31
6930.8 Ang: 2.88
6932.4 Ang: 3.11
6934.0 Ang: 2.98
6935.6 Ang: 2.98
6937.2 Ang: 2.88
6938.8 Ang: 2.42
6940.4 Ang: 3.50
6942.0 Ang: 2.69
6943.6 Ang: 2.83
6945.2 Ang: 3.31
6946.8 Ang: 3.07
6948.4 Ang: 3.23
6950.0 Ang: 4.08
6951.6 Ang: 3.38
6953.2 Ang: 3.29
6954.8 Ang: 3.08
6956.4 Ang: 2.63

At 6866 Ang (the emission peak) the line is [O III]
